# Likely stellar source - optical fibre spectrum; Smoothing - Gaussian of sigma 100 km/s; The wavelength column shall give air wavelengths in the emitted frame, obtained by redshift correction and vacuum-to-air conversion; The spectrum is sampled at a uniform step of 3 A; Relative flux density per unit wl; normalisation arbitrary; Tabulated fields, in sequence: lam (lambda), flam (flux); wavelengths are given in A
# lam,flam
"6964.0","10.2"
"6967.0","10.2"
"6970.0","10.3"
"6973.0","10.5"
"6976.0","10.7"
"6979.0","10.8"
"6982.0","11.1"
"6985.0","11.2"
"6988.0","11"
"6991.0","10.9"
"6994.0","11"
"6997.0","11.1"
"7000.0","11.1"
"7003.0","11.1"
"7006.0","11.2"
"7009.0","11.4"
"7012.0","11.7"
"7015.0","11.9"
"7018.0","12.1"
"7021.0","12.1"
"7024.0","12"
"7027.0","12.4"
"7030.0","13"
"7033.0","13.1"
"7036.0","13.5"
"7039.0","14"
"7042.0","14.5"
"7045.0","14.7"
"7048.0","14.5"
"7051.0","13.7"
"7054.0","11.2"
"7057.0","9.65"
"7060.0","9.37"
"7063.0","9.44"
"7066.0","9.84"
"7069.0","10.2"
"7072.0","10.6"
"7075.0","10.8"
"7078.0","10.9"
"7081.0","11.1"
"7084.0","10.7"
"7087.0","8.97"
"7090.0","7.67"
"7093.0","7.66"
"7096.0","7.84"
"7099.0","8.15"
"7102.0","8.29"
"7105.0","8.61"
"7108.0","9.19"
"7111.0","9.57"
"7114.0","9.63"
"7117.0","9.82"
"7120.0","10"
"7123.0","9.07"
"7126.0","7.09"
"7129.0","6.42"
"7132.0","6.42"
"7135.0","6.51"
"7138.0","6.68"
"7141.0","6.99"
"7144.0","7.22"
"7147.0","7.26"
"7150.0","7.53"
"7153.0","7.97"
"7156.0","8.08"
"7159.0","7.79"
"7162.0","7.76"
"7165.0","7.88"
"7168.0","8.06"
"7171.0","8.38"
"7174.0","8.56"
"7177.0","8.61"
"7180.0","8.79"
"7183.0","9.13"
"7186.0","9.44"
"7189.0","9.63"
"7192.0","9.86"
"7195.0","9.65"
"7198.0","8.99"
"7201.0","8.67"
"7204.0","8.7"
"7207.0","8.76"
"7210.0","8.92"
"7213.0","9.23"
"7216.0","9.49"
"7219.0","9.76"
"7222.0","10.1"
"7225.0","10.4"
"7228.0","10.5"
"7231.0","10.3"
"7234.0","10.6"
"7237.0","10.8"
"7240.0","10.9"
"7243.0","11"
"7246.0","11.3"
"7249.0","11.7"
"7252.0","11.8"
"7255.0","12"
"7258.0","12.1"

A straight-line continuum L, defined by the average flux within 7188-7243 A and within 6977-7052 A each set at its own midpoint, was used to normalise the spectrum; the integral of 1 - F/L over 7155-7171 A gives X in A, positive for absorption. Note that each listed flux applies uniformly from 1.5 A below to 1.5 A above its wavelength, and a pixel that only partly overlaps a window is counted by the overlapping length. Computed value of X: 3.8 A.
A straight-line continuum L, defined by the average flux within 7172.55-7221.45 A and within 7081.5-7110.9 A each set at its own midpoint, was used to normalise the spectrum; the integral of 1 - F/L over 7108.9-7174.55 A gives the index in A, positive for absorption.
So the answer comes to 7.1 A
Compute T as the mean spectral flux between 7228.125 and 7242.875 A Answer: 10.7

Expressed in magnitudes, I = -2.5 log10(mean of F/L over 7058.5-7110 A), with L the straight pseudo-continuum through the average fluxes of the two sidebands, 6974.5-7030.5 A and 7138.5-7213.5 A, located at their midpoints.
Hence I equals 0.07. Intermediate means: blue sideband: 11.4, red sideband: 8.44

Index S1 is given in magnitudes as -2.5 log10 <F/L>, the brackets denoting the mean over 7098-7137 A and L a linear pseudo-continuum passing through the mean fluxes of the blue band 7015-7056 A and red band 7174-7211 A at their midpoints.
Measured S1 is 0.299 mag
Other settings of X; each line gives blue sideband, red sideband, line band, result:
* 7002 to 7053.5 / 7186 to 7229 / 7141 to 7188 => 9.6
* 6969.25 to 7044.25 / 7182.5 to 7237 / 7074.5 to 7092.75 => 1.9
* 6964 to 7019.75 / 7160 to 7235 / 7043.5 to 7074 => -2.5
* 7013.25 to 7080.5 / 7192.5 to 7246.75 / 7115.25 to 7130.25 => 3.4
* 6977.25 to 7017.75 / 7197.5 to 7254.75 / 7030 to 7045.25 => -3.8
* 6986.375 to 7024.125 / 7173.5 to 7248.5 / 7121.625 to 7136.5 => 4.7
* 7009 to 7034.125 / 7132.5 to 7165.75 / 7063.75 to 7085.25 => -0.7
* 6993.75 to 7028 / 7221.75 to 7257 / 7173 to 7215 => 7.7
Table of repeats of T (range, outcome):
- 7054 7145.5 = 8.85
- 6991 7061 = 12.2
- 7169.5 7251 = 9.72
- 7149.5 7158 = 7.89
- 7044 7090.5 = 10.9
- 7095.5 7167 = 7.99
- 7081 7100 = 8.71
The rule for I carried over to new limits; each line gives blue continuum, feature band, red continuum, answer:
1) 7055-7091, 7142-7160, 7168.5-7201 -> 0.22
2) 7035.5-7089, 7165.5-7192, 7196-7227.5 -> 0.11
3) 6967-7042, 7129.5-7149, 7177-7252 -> 0.47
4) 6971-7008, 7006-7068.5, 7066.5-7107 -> -0.19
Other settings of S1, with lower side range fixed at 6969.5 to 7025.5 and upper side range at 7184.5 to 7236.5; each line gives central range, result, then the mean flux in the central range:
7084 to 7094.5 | 0.24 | 8.47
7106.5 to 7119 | 0.09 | 9.57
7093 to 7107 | 0.26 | 8.2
